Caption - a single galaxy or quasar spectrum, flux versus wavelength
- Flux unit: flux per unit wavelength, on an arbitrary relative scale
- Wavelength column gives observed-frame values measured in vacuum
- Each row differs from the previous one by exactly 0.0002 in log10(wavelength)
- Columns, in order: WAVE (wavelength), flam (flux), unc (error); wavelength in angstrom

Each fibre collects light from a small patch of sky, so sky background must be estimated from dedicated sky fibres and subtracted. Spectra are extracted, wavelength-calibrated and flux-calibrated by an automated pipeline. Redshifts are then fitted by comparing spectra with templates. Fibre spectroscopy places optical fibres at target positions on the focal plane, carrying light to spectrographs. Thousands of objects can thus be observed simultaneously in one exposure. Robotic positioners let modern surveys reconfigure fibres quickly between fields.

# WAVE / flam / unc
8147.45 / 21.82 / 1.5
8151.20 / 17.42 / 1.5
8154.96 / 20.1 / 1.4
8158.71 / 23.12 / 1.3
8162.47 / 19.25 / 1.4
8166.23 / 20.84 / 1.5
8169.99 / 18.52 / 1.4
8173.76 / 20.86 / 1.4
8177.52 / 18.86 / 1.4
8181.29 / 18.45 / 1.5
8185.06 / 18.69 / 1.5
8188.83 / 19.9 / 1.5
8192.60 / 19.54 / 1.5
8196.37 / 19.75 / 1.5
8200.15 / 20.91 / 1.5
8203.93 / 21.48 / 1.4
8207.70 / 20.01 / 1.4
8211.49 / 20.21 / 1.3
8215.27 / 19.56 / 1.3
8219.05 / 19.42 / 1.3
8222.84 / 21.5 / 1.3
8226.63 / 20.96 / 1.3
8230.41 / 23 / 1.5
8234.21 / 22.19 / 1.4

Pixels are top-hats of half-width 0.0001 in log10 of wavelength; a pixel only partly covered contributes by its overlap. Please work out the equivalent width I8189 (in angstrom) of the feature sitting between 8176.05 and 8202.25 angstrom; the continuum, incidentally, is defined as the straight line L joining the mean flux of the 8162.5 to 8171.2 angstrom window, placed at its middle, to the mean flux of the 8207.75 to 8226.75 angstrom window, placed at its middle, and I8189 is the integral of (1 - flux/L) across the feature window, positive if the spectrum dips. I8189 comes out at 0.6 angstrom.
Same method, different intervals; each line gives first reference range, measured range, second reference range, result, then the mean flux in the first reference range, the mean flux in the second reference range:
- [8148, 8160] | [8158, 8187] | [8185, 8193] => 0.3 angstrom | 20.3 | 19.5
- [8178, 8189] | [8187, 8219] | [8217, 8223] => -1.0 angstrom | 18.8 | 20.1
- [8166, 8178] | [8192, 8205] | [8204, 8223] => -0.3 angstrom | 19.7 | 20.1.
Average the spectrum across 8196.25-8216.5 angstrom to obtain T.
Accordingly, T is 20.4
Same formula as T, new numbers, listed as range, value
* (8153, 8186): 19.9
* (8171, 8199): 19.4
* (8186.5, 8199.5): 19.8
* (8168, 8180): 19.4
